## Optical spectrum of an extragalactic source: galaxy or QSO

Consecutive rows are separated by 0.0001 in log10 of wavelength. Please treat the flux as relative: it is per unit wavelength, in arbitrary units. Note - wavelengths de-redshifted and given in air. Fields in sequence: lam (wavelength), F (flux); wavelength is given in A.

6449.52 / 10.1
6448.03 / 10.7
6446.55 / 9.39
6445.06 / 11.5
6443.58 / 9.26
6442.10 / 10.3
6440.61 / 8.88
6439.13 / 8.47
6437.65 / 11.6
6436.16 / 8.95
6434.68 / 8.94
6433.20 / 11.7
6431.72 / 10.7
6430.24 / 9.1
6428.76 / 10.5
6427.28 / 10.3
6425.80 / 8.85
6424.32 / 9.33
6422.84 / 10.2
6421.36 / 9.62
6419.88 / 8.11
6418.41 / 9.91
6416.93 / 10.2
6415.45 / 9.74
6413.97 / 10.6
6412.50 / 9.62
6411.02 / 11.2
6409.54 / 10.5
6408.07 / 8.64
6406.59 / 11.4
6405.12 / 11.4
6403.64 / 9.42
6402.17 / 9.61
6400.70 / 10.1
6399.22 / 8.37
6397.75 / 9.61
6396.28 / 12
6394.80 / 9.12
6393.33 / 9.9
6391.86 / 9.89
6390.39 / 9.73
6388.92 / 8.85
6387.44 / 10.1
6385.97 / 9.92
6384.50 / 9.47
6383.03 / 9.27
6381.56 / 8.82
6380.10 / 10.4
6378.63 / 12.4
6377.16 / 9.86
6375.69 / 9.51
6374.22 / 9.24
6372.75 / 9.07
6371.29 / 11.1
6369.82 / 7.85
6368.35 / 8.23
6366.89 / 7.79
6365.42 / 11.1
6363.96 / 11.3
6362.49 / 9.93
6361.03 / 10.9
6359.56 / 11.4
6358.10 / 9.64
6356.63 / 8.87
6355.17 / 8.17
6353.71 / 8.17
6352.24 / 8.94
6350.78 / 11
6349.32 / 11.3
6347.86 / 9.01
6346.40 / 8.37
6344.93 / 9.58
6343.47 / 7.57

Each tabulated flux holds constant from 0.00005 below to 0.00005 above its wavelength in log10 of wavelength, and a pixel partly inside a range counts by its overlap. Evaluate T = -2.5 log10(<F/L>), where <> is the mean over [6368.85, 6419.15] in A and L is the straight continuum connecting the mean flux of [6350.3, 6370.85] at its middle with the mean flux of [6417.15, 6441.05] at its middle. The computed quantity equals -0.03 mag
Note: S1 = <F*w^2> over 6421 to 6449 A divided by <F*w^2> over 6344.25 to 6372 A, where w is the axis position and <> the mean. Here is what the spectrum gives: 1.1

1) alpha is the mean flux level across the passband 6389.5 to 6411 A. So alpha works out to 10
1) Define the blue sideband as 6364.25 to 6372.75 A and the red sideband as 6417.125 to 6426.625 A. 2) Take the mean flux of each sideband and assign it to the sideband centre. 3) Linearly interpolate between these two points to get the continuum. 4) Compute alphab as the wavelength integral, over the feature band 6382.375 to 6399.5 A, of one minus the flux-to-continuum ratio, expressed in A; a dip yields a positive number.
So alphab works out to -0.7 A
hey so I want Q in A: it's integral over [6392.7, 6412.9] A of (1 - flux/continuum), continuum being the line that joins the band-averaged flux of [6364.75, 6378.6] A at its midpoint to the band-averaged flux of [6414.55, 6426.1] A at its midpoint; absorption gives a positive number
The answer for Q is -1.21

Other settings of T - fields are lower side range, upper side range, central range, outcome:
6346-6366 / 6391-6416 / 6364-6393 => 0.03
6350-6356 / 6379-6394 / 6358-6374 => -0.06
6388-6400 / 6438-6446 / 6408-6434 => -0.03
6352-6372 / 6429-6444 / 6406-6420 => -0.04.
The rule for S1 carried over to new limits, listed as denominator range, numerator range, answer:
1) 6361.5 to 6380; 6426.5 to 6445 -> 1.03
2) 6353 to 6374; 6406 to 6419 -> 1.08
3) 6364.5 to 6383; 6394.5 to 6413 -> 1.06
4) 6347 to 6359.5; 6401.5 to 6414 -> 1.10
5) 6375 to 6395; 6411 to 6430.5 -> 1.01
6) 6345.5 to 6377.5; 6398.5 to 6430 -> 1.05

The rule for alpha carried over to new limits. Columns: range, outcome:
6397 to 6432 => 9.87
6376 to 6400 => 9.85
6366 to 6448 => 9.8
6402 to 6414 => 10.3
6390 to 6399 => 9.96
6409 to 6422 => 9.94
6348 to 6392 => 9.73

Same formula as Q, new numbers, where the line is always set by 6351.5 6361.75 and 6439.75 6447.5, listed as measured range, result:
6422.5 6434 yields -0.3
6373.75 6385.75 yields -0.4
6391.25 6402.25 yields -0.2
